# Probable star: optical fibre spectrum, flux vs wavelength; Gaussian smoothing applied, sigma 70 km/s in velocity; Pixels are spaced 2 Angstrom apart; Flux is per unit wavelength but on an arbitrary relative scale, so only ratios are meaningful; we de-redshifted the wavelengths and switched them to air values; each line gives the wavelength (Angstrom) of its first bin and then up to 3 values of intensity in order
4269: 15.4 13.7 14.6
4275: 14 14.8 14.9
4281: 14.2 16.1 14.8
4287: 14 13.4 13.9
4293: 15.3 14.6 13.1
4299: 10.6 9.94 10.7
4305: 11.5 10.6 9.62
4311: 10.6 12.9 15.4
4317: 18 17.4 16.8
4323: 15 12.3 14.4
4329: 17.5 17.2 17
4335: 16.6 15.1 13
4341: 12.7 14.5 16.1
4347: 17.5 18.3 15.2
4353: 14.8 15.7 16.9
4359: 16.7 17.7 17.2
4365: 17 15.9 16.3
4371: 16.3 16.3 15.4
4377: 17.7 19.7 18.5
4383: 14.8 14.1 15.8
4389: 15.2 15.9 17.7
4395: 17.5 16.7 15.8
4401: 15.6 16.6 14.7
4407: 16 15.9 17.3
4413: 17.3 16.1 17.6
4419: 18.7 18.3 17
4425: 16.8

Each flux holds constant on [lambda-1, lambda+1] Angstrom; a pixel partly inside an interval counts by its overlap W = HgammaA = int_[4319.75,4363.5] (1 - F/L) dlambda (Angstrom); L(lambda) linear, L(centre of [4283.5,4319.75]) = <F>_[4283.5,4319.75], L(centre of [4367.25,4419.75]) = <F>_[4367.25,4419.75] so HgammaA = -3.6 Angstrom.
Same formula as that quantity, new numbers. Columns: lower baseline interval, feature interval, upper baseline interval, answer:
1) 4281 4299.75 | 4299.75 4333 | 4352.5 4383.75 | 2.6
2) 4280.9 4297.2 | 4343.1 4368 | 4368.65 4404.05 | -1.1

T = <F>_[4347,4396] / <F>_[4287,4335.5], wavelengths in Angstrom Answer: 1.19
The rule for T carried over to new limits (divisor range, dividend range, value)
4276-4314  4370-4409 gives 1.26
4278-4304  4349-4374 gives 1.22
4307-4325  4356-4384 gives 1.20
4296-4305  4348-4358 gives 1.45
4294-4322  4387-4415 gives 1.26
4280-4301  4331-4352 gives 1.14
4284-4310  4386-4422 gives 1.33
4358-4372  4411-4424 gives 1.05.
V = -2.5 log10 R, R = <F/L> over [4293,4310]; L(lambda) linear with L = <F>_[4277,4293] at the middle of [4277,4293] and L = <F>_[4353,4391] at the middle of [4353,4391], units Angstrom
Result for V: 0.27 mag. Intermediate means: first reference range 14.5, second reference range 16.4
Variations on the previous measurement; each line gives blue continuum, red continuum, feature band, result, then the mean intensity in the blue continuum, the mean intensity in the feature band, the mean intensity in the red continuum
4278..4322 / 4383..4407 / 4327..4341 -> -0.09 mag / 13.6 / 15.7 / 15.9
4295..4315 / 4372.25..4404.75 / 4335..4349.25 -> -0.12 mag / 11.5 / 15.2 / 16.4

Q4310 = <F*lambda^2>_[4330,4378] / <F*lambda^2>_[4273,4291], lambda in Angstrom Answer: 1.2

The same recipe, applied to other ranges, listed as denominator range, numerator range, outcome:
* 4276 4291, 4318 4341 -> 1.09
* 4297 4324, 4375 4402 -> 1.31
